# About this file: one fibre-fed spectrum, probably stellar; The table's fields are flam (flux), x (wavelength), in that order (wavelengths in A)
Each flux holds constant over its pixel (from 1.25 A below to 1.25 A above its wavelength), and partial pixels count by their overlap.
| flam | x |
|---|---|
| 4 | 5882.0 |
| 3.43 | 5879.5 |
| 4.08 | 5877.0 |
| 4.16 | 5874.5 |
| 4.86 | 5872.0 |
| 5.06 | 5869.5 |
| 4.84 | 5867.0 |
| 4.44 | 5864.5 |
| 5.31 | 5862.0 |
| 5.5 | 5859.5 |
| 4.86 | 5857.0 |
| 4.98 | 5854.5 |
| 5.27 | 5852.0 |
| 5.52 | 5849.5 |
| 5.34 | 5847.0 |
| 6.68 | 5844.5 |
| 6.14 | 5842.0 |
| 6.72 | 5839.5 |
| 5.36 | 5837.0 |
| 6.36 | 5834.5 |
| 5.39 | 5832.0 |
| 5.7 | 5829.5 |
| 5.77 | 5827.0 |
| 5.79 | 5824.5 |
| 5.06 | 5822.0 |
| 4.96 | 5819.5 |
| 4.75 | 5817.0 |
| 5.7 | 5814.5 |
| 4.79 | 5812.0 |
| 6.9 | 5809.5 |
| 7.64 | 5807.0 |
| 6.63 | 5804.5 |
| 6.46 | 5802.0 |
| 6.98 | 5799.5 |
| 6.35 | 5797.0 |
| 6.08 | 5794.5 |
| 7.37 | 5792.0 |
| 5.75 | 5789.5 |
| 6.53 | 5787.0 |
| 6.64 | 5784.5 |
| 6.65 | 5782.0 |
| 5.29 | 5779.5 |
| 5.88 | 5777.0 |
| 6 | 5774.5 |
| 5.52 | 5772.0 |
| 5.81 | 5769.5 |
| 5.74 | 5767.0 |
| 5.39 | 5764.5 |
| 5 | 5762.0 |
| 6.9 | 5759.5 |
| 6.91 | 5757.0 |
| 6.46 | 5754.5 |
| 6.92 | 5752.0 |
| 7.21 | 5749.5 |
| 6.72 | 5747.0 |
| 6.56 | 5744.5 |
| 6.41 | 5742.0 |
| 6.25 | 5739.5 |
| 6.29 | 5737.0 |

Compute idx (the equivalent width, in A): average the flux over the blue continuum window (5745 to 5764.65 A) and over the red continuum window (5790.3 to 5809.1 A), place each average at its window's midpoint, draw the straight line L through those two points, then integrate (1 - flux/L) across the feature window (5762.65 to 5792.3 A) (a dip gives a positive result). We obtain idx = 2.93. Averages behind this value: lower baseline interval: 6.5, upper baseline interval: 6.77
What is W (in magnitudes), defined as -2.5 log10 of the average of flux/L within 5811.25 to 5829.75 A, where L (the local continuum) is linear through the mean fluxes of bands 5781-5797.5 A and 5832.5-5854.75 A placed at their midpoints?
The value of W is 0.15 mag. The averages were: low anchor 6.48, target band 5.31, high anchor 5.84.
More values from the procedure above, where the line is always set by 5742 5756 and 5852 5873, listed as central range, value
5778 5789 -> 0.00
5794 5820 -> -0.05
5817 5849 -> -0.06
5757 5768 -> 0.11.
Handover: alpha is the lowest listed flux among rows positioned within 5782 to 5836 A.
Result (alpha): 4.75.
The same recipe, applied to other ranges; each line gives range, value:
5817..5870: 4.44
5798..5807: 6.46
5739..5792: 5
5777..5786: 5.29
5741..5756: 6.41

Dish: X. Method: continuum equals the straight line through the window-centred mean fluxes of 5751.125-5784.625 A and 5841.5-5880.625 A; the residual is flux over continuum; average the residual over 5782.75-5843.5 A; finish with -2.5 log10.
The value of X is -0.10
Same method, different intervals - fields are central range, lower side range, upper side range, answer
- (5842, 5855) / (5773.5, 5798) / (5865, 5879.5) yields -0.136 mag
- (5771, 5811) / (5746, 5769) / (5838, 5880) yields -0.083 mag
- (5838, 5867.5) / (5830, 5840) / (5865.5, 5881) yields -0.056 mag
